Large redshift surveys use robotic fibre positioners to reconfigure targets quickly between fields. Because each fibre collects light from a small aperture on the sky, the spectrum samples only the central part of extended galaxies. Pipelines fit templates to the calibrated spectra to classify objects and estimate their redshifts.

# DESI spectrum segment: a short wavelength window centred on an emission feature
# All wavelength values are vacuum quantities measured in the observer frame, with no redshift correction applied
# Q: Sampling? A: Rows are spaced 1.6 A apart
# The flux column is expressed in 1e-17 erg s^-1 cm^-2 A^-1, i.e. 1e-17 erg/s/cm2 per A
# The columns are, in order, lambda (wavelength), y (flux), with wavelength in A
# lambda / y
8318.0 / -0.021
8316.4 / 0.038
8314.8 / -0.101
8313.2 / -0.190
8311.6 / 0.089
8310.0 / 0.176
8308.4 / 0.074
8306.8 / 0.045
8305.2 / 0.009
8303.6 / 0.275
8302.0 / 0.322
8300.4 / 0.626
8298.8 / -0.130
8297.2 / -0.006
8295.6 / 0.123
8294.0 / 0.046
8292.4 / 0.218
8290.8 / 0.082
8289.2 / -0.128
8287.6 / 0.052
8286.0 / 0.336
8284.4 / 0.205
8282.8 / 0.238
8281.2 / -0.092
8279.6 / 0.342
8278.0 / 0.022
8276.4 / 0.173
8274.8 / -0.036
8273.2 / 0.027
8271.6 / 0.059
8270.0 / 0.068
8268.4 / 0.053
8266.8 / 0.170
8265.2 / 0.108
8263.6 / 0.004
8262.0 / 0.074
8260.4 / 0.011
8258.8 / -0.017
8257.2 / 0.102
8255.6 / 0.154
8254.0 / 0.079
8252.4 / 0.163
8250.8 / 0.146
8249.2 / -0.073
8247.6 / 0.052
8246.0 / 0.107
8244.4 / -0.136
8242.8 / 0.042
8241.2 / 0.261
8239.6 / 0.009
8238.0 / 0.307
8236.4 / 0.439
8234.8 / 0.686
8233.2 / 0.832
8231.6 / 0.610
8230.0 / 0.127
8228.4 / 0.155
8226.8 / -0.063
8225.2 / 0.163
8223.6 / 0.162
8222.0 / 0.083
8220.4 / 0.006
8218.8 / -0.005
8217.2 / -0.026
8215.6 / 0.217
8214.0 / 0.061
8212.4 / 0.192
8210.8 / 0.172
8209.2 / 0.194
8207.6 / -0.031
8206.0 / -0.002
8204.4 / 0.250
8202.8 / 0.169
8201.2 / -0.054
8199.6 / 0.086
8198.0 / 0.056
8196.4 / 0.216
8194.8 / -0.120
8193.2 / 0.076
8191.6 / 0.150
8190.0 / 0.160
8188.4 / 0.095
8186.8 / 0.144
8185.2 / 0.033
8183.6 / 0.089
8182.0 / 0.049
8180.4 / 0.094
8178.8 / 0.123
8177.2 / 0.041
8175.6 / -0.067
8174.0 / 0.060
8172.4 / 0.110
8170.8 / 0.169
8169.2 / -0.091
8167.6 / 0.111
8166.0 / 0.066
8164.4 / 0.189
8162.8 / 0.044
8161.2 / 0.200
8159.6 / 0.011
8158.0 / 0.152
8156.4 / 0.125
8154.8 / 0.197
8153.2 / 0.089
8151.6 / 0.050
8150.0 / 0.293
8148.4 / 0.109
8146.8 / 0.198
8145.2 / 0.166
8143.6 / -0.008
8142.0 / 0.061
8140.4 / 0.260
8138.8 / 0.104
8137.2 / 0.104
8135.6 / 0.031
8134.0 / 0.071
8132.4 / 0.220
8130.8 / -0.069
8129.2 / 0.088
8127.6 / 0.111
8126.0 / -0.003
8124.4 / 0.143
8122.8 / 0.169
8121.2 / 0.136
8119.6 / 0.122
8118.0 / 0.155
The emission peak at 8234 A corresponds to H-gamma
